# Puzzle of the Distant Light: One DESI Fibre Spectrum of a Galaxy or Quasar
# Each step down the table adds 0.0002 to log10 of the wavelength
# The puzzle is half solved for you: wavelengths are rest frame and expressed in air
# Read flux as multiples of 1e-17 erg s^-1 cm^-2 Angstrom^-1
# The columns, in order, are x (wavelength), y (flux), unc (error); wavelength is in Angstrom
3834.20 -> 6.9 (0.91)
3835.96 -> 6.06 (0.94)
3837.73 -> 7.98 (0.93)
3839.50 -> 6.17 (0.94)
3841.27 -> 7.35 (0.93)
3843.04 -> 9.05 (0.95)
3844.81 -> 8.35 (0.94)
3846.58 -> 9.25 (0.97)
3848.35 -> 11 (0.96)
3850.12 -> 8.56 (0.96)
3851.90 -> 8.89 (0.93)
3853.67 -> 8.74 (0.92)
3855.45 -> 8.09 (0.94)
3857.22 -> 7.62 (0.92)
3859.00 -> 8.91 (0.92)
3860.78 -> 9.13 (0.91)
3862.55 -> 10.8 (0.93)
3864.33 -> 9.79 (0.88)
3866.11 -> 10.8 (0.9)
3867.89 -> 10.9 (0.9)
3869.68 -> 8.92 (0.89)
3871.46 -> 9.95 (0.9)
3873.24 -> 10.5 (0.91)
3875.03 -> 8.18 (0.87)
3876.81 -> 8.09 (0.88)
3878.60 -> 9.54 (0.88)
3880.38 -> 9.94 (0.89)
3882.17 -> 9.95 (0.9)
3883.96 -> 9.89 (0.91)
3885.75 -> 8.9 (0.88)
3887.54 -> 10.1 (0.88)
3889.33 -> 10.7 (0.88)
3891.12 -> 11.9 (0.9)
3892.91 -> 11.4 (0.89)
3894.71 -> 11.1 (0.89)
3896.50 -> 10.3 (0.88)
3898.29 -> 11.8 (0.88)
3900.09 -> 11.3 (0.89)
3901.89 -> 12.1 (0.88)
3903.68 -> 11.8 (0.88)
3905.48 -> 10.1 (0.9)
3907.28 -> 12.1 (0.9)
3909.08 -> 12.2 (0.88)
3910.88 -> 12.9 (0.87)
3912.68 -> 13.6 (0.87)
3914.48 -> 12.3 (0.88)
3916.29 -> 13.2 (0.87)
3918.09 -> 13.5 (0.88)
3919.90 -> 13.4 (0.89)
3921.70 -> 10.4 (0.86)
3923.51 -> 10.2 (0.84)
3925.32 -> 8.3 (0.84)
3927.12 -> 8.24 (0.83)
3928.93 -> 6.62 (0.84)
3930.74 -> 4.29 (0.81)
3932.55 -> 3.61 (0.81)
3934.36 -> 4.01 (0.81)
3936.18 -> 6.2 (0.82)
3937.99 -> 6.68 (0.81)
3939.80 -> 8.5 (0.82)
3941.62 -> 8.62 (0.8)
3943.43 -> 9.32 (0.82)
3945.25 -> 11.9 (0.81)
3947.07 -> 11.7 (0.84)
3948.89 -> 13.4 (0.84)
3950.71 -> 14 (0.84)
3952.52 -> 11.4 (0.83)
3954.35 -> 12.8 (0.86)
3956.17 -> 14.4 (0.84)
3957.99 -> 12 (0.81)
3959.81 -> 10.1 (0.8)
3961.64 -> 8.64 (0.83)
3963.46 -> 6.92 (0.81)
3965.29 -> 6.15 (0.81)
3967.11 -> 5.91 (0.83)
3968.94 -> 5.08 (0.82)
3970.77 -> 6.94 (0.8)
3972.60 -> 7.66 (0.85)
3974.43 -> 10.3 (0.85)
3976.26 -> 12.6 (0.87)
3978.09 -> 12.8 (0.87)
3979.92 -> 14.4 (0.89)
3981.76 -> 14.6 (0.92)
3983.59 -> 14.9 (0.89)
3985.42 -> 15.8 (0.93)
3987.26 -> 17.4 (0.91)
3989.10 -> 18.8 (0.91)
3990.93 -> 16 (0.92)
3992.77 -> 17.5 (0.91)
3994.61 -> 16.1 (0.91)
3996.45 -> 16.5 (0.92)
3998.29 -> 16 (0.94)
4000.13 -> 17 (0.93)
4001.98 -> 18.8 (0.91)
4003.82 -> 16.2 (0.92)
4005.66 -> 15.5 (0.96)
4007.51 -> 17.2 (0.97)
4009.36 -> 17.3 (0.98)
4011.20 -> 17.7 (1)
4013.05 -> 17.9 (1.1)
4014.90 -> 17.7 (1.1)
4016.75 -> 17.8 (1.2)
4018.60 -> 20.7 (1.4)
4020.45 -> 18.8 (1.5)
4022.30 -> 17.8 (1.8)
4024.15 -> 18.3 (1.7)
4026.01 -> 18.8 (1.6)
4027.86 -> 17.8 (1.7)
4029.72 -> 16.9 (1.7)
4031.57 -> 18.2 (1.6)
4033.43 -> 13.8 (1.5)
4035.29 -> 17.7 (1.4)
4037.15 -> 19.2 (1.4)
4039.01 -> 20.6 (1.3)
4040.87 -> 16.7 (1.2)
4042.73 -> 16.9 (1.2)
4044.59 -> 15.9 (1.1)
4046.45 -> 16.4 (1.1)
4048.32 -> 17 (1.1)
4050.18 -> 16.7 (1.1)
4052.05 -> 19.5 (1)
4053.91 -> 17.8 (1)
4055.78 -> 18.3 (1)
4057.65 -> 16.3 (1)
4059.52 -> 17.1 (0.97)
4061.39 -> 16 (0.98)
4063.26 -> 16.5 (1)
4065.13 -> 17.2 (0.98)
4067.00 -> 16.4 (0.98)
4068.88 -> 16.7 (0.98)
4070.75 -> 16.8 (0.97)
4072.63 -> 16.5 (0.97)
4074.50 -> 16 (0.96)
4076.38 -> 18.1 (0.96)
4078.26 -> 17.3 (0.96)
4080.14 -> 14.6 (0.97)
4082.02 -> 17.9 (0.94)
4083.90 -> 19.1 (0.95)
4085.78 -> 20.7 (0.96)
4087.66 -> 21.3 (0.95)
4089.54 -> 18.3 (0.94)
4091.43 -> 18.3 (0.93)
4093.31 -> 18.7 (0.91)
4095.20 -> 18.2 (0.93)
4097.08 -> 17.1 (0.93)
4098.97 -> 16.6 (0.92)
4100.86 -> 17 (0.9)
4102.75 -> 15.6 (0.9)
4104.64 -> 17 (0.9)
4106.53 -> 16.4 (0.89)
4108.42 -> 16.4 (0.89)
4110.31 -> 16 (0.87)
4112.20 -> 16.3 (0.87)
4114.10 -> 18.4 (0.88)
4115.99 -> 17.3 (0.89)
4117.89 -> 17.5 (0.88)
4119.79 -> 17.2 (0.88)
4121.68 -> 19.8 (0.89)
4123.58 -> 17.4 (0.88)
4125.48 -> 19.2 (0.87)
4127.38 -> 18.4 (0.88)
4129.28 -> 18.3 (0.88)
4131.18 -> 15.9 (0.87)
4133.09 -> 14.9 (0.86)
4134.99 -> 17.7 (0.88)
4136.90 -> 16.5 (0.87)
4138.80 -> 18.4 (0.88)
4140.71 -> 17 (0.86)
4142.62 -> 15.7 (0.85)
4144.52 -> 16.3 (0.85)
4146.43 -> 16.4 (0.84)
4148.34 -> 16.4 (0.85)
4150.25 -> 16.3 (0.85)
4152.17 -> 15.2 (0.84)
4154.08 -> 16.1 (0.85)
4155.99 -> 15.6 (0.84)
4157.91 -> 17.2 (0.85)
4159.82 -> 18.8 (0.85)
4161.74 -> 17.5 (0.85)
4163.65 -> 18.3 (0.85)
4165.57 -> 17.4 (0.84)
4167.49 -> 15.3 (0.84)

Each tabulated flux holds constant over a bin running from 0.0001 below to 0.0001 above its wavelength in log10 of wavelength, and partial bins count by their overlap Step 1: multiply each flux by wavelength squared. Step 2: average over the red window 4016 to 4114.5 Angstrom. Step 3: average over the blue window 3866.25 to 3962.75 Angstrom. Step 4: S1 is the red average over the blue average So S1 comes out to 1.83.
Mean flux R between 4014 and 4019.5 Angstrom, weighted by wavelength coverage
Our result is 18.7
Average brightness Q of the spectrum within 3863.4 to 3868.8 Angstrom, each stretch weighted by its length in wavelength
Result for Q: 10.5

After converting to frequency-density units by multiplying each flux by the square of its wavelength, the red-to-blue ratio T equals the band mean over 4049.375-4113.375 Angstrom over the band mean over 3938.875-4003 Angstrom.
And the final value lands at 1.47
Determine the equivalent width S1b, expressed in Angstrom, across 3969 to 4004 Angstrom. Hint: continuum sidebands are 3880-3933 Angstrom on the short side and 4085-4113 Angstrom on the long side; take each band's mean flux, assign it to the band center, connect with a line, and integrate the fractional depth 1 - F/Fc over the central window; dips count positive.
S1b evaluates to -2.4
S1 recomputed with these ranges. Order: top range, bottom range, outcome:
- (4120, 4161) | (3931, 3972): 2.09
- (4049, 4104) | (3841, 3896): 2.02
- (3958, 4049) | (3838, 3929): 1.59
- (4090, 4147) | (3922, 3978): 2.09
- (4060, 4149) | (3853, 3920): 1.81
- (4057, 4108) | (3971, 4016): 1.16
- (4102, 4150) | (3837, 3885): 2.13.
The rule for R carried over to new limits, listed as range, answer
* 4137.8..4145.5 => 16.9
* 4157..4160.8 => 18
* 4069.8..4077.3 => 16.9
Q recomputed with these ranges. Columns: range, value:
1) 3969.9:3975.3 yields 8.29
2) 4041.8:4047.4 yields 16.4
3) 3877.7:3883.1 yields 9.81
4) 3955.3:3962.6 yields 11.2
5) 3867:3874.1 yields 10.1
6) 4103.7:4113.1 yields 16.4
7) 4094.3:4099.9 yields 17.3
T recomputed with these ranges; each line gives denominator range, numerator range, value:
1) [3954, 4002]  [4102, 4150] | 1.44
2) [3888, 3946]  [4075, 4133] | 1.92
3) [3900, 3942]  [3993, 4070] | 1.89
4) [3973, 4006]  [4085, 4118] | 1.20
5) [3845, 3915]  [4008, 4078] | 1.84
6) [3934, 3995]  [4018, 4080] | 1.60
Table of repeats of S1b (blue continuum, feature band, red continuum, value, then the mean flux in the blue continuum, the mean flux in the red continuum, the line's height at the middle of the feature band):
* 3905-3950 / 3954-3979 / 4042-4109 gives 5.07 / 9.82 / 17.3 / 11.8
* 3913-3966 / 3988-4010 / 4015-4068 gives -4.07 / 9.74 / 17.5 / 14.3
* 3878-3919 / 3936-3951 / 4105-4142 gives 2.99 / 11.3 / 17.3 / 12.5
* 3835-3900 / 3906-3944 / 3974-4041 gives 8.87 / 9.43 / 16.9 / 12.5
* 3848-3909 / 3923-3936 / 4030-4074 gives 6.19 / 10.1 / 17.1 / 12.1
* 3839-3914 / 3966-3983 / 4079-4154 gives 3.88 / 10.1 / 17.3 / 13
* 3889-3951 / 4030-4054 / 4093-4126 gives -4.21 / 10.3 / 17.3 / 14.8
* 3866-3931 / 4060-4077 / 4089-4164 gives -1.33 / 10.6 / 17.1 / 15.5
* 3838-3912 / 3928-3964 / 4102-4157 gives 7.99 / 9.93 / 16.9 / 11.9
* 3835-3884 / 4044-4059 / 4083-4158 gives -2.14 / 9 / 17.3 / 15.1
